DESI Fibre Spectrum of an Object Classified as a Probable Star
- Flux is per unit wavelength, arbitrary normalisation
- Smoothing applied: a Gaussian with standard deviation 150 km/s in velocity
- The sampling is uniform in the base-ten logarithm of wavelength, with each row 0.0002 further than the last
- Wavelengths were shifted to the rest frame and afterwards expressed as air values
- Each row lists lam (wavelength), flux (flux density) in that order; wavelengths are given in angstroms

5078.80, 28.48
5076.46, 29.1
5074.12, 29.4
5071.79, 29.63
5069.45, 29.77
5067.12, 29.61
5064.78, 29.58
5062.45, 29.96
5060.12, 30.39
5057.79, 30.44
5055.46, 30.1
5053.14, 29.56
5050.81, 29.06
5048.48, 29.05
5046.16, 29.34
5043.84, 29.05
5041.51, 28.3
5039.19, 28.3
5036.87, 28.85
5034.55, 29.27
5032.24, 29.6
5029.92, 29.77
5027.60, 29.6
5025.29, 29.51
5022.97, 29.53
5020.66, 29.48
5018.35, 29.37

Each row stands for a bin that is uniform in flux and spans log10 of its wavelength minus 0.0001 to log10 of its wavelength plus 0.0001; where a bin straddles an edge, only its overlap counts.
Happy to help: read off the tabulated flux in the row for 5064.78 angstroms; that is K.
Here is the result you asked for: 29.58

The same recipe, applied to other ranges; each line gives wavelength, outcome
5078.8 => 28.48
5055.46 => 30.1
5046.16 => 29.34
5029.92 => 29.77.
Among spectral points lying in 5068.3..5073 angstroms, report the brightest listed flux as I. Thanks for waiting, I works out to 29.77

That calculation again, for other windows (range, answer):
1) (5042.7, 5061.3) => 30.44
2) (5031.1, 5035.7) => 29.6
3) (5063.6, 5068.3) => 29.61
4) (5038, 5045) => 29.05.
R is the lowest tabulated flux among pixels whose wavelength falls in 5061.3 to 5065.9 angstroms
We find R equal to 29.58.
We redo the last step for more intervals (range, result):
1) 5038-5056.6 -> 28.3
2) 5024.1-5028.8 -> 29.51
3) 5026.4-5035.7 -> 29.27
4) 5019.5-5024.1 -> 29.48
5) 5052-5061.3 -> 29.56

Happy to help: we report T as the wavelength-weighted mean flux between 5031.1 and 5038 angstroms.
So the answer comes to 29.3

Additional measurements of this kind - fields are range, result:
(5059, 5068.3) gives 29.9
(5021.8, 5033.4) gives 29.6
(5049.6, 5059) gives 29.8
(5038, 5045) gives 28.5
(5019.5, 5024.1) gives 29.5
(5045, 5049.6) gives 29.2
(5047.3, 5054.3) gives 29.2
